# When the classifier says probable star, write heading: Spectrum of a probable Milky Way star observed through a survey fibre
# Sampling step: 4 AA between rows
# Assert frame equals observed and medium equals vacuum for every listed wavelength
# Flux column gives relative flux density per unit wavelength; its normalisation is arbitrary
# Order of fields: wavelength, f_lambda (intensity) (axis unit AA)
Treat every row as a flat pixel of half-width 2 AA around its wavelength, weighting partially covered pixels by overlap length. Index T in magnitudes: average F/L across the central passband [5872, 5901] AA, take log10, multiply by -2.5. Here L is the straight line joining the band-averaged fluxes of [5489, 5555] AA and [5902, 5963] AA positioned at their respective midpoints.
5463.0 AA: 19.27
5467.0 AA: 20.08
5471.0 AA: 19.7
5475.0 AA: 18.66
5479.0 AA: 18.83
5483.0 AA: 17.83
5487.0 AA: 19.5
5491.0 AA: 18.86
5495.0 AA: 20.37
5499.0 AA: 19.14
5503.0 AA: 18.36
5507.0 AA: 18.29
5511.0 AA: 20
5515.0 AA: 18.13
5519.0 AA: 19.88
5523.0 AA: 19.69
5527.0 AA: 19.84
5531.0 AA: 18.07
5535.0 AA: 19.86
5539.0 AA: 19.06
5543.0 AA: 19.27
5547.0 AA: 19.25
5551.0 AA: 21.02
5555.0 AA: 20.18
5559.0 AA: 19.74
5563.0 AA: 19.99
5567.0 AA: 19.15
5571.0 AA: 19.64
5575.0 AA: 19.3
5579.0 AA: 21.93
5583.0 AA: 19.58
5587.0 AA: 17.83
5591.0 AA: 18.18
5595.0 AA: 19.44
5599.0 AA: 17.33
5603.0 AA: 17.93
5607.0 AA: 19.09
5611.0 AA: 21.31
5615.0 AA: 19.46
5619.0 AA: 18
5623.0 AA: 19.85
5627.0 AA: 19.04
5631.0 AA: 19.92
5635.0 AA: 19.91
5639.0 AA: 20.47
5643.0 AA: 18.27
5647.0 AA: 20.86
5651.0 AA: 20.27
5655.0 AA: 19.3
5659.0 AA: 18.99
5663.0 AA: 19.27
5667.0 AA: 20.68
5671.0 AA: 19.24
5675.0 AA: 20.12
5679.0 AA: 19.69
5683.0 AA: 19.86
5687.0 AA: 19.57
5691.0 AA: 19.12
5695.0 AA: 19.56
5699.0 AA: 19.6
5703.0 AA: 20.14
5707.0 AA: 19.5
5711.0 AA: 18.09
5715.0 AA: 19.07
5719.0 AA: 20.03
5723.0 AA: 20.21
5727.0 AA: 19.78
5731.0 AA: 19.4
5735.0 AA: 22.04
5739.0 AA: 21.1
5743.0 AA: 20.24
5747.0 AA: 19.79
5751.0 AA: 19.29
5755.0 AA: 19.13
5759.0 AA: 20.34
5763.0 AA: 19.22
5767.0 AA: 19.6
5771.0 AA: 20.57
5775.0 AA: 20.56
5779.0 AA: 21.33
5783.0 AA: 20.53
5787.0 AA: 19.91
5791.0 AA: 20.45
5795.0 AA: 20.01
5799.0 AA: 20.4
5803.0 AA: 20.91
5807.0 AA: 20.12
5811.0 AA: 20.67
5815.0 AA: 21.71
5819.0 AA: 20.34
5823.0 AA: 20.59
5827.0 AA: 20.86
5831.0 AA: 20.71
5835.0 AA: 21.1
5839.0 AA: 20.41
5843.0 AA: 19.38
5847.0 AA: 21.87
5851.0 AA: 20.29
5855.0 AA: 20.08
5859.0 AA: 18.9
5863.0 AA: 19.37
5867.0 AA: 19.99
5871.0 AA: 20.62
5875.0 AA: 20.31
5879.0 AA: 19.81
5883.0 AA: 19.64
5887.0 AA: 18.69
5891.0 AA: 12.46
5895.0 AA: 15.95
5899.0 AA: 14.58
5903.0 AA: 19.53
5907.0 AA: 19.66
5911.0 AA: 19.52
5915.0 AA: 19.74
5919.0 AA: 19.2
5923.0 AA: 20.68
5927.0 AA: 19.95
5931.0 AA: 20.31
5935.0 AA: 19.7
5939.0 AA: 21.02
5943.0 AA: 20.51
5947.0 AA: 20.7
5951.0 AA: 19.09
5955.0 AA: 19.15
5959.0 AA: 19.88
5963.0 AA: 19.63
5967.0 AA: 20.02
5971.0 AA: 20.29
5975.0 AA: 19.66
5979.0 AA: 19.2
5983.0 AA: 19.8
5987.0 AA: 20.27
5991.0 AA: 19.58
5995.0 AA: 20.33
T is 0.14 mag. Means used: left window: 19.3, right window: 19.9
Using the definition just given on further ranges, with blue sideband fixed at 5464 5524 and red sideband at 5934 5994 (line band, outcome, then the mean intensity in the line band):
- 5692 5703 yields -0.009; 19.6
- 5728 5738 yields -0.061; 20.7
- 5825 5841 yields -0.058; 20.8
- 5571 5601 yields 0.010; 19.1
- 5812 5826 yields -0.064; 20.9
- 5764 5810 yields -0.041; 20.4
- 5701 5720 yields 0.009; 19.3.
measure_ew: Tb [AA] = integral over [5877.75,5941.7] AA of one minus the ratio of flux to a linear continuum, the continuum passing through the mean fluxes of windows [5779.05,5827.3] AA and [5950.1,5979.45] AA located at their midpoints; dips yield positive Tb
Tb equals 3.8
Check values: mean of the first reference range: 20.6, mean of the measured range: 18.8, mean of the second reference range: 19.7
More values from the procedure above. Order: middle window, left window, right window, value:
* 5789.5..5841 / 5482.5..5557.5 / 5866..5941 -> -4.2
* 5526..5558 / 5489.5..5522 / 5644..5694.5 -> -0.5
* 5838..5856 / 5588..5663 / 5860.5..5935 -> -1.4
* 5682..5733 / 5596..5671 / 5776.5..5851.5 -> 1.0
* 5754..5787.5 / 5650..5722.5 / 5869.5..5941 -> -1.5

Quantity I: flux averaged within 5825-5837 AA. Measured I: 20.9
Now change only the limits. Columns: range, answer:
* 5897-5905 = 17.1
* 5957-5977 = 19.9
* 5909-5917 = 19.6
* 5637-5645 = 19.4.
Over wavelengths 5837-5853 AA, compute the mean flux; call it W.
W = 20.5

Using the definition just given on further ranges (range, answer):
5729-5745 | 20.7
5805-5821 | 20.7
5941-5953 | 20.1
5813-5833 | 20.8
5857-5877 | 19.8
